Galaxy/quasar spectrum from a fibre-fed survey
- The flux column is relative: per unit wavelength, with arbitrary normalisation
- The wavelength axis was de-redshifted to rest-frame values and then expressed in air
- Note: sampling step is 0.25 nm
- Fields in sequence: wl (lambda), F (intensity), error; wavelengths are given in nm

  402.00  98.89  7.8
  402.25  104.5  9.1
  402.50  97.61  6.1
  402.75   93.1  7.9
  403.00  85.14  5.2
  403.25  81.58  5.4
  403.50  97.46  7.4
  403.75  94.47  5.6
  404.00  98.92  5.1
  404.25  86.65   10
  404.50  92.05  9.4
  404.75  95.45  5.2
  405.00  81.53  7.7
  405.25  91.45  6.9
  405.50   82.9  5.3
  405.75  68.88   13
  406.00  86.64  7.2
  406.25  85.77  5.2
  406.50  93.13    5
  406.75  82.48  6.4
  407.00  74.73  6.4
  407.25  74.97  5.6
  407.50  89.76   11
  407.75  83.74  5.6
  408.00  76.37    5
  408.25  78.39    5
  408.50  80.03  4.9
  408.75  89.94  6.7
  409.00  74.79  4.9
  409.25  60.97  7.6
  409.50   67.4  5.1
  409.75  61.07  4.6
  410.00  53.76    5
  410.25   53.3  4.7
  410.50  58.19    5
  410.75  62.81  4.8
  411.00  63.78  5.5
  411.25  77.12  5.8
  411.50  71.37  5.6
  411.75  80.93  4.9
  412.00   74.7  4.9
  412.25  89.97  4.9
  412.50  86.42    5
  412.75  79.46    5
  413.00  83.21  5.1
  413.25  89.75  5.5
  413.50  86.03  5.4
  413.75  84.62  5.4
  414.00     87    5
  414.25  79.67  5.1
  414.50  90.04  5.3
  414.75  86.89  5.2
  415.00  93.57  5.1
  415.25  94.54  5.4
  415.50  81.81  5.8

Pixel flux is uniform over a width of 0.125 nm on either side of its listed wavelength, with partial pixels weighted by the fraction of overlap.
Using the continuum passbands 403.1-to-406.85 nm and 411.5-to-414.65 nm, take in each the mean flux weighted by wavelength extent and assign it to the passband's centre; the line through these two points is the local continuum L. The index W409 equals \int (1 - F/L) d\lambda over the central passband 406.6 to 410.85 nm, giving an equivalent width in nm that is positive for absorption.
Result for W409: 0.69 nm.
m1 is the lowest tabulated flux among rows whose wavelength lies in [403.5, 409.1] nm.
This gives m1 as 68.88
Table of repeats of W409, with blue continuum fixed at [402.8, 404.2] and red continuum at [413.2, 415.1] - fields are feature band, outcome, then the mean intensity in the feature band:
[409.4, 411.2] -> 0.567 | 60.7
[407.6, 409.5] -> 0.257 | 77.2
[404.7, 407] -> 0.151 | 84.5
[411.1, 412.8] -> 0.157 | 79.8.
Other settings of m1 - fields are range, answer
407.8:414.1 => 53.3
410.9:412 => 63.78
